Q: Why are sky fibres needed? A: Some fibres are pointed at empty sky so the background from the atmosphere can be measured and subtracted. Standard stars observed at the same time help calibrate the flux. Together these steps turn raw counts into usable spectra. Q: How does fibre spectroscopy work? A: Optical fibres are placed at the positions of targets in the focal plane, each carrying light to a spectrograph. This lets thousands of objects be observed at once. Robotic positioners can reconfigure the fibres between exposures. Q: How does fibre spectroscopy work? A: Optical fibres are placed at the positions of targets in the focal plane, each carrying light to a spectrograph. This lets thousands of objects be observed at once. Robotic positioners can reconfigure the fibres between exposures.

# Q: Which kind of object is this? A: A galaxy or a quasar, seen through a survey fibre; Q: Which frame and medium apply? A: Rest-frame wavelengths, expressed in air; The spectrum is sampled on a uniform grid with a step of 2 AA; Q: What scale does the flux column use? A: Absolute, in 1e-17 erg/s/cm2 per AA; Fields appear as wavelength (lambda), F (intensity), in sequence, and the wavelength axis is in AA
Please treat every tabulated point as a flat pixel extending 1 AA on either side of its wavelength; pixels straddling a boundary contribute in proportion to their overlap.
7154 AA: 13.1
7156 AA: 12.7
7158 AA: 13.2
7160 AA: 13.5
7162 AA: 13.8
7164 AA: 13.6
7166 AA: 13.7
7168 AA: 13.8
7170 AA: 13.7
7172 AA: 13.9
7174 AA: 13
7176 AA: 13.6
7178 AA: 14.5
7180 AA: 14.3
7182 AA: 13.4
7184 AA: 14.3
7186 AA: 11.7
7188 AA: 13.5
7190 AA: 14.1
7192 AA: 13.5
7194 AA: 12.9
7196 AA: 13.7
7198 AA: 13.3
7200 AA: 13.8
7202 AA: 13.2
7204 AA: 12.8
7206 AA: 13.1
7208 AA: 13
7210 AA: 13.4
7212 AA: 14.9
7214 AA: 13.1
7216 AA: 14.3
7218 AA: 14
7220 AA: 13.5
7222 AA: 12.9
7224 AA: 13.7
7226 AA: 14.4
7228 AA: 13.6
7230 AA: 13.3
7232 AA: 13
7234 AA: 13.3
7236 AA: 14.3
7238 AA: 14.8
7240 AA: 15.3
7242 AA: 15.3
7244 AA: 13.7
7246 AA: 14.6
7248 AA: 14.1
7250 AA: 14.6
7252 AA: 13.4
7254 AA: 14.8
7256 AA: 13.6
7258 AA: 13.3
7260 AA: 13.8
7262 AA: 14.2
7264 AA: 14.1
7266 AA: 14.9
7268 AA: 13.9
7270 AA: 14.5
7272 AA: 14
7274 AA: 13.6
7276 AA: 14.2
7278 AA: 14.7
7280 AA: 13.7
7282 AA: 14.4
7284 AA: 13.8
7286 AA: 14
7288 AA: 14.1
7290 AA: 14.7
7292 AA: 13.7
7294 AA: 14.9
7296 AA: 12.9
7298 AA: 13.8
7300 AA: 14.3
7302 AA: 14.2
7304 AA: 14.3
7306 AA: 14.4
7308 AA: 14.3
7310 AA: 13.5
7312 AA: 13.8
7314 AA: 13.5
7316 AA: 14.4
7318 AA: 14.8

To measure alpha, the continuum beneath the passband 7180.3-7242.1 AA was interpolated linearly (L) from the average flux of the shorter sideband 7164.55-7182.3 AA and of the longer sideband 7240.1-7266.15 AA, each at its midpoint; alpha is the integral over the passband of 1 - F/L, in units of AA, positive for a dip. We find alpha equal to 1.5 AA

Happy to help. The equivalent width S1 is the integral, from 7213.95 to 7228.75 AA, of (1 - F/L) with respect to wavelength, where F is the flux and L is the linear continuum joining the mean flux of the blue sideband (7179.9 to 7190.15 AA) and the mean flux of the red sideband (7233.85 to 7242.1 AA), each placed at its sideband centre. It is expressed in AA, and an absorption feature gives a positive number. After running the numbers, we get 0.6 AA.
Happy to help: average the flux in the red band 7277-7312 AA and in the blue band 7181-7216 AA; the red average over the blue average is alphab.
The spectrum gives 1.1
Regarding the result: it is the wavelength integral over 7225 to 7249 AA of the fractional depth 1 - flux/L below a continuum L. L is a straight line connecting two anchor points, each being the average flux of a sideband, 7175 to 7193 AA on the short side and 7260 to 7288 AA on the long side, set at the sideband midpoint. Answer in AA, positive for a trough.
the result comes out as -0.3 AA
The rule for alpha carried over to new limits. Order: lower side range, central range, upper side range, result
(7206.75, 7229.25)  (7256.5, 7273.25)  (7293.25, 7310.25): -0.2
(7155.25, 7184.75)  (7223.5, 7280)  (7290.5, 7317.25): -0.9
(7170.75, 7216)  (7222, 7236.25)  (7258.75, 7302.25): 0.2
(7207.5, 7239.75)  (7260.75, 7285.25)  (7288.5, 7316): -0.4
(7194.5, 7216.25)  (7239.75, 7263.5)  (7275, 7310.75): -0.7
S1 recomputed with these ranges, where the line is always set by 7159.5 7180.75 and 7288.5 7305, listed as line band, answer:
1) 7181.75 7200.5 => 0.6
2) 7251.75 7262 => 0.1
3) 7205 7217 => 0.2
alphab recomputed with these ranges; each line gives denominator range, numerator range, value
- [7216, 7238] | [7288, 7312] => 1.03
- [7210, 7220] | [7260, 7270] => 1.02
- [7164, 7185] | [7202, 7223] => 0.98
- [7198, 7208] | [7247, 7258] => 1.06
